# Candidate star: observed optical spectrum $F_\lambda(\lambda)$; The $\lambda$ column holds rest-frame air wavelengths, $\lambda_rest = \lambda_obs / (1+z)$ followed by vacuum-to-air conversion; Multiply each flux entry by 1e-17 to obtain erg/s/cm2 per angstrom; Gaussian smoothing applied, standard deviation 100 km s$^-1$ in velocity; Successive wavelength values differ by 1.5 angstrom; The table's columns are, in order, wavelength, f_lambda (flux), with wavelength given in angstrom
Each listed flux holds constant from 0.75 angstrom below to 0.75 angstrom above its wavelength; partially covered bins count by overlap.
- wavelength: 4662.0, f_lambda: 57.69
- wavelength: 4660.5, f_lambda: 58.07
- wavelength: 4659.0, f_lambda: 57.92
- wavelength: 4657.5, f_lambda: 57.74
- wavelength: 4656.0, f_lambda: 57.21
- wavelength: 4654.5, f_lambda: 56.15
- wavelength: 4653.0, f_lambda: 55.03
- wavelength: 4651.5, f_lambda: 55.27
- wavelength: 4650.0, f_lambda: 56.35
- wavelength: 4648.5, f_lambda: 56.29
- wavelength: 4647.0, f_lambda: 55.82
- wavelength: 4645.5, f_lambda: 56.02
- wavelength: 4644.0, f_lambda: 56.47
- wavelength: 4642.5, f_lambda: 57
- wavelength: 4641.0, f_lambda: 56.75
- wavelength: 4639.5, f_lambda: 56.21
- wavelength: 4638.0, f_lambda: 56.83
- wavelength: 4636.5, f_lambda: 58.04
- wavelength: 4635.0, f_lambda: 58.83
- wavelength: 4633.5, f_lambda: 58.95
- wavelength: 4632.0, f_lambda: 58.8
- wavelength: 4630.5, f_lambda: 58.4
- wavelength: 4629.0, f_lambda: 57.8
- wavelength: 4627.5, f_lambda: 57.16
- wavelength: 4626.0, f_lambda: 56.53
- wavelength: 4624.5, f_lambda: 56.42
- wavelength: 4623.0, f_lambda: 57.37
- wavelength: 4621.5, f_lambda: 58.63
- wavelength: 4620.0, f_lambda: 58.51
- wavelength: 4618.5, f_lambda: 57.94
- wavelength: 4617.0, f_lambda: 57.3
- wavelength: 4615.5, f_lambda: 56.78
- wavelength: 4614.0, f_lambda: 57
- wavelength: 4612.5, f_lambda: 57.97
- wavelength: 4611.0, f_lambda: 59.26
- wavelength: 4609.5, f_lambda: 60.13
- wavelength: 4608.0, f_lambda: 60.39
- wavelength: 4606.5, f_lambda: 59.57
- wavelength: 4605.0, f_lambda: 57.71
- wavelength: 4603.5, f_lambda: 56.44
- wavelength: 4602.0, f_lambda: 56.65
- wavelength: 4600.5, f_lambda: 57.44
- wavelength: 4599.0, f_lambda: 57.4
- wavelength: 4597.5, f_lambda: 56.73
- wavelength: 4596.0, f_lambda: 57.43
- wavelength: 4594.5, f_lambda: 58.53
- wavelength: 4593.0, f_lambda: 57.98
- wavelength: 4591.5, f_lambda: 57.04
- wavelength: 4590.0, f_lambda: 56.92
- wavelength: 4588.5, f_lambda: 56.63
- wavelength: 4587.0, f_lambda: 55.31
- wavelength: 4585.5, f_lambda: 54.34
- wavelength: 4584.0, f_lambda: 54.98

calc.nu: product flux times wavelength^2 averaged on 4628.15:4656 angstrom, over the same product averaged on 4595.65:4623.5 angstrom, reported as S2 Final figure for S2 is 1.00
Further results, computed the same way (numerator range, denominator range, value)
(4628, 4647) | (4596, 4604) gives 1.02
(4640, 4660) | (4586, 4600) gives 1.01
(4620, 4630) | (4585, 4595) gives 1.03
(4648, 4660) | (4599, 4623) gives 0.99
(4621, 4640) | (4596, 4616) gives 1.01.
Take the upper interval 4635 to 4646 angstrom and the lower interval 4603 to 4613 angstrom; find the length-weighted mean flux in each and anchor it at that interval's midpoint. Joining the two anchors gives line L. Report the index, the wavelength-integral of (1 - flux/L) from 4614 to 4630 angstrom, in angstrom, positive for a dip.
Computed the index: 0.2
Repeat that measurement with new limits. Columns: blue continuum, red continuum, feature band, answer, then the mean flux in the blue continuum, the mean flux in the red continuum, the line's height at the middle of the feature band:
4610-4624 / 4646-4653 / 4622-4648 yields -0.2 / 57.9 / 55.8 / 56.7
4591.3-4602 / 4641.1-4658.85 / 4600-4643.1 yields -0.7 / 57.5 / 56.4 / 57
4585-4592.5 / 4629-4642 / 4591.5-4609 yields -0.4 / 56.2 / 57.8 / 56.6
